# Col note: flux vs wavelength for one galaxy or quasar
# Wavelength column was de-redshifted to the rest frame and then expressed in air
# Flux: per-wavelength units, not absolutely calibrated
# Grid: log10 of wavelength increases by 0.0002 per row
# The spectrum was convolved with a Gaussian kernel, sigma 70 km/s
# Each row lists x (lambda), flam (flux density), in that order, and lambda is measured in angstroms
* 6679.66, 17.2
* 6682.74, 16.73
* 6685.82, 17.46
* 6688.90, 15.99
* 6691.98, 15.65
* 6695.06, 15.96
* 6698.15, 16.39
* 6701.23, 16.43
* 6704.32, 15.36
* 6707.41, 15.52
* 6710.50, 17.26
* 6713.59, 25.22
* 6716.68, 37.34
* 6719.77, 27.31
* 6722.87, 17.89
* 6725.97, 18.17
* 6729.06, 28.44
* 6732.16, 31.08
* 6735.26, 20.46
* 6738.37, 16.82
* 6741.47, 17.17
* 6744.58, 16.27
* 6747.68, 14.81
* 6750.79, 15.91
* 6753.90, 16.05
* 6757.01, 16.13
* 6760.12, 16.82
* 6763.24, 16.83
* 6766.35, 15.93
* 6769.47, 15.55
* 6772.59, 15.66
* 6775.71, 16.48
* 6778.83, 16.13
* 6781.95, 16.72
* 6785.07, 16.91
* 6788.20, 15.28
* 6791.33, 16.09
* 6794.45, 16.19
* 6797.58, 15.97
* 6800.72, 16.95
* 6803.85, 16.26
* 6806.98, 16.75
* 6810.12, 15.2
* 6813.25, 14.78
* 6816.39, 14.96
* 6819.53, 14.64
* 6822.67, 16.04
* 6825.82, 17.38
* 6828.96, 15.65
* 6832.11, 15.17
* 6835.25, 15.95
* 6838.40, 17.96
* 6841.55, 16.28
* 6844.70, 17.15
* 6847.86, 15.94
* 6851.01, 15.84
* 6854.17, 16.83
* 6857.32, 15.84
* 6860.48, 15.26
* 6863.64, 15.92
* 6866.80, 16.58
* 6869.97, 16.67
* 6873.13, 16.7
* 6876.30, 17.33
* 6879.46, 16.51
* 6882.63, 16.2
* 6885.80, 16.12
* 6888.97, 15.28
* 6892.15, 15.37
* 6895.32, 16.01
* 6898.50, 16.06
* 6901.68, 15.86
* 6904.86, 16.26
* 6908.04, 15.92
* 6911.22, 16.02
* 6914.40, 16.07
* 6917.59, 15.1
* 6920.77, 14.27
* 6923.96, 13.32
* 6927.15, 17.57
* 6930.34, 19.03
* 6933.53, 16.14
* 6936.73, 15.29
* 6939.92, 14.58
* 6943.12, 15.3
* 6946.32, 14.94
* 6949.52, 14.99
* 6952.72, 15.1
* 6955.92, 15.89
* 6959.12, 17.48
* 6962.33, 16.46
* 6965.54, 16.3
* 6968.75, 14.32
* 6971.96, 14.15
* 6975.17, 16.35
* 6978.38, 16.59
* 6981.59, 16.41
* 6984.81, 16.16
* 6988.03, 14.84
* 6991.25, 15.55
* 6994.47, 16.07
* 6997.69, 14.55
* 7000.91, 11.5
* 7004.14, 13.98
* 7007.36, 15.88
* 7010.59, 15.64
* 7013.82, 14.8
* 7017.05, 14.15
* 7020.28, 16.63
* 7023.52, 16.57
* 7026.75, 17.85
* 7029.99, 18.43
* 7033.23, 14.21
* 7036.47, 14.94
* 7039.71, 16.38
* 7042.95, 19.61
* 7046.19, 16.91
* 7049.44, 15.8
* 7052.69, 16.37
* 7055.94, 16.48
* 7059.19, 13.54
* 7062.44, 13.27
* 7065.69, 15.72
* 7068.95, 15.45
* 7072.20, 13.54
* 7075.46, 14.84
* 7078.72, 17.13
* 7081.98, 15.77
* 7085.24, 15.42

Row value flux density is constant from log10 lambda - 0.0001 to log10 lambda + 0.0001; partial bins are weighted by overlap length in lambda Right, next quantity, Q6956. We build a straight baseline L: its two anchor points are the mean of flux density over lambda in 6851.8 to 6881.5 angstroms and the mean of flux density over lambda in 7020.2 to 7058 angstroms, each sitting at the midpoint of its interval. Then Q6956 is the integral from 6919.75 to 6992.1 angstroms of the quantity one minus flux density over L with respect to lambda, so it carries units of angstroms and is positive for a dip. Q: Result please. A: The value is 3.6 angstroms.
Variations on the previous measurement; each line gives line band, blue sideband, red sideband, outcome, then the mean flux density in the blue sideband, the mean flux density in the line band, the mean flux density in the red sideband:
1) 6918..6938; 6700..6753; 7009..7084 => 1.9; 20.6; 15.9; 15.8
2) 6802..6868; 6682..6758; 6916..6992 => 5.7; 19.3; 16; 15.7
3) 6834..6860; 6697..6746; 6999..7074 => 3.4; 21.1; 16.4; 15.5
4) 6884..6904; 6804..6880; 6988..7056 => 0.3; 16.1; 15.8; 15.8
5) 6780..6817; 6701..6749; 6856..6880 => 5.2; 21.1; 16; 16.4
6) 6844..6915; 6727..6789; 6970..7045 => 2.7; 17.8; 16.2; 15.7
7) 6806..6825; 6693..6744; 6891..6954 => 3.1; 20.9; 15.4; 15.7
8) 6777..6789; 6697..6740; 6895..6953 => 2.1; 21.7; 16.3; 15.7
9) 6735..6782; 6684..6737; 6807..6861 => 6.2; 20.7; 16.4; 16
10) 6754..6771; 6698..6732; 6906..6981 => 3.7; 22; 16.2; 15.7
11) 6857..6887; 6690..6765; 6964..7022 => 1.3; 19.4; 16.3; 15.2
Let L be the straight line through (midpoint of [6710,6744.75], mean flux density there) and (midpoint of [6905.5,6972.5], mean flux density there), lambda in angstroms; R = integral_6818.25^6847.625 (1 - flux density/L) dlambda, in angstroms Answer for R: 4.8 angstroms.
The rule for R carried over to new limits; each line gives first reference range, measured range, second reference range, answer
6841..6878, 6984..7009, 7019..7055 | 2.8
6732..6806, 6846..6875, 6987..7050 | 0.3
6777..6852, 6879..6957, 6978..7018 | -1.0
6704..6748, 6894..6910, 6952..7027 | 1.4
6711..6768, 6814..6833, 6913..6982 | 3.0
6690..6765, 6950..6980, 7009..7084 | 1.6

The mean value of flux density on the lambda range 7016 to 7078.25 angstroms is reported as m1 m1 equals 15.9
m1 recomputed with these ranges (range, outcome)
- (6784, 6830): 15.9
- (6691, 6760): 19.6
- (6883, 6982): 15.8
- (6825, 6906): 16.2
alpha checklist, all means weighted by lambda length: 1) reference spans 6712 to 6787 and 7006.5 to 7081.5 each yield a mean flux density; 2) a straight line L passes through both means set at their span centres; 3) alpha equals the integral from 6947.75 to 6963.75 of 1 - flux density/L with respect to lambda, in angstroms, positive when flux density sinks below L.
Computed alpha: 0.9 angstroms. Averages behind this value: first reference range 19.4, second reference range 15.8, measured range 16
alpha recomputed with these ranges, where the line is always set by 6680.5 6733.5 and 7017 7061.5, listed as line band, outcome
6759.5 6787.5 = 4.7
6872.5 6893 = 2.3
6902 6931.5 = 3.2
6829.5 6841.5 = 1.6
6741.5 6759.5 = 3.5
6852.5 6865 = 1.7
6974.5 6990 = 0.9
